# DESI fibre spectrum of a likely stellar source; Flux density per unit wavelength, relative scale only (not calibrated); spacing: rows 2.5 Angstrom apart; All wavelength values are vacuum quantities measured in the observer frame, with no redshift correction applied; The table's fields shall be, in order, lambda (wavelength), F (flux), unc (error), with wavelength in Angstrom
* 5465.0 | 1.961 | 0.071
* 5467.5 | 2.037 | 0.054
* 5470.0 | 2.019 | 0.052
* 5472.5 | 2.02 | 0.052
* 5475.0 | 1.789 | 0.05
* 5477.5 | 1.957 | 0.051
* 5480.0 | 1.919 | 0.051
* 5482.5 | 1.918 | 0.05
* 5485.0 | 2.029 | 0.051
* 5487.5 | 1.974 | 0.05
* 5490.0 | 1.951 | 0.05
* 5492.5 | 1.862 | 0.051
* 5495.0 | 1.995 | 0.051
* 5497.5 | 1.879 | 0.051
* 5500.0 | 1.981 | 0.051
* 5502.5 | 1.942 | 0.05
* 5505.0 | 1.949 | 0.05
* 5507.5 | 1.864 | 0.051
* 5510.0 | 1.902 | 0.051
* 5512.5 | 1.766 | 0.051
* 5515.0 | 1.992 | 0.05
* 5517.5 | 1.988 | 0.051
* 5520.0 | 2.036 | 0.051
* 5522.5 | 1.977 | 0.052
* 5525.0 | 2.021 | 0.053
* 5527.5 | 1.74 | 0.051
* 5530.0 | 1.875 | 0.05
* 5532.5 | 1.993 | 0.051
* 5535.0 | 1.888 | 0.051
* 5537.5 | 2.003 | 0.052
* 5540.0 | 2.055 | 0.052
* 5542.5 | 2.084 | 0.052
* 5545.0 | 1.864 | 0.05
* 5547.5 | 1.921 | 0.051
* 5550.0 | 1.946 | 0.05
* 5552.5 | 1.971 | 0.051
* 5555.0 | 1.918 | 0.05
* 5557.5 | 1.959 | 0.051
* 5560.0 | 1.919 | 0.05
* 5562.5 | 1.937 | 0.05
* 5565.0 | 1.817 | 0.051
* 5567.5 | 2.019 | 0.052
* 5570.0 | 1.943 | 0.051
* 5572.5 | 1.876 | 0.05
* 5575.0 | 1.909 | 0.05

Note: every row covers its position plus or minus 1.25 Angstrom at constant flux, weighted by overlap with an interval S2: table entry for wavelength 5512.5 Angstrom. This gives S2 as 1.766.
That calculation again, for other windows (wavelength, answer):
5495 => 1.995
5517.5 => 1.988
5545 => 1.864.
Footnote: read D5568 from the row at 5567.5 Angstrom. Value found 2.019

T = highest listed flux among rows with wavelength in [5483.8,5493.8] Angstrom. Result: 2.029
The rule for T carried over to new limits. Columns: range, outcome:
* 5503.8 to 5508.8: 1.949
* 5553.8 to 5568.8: 2.019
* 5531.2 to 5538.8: 2.003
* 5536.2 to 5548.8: 2.084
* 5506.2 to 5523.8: 2.036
